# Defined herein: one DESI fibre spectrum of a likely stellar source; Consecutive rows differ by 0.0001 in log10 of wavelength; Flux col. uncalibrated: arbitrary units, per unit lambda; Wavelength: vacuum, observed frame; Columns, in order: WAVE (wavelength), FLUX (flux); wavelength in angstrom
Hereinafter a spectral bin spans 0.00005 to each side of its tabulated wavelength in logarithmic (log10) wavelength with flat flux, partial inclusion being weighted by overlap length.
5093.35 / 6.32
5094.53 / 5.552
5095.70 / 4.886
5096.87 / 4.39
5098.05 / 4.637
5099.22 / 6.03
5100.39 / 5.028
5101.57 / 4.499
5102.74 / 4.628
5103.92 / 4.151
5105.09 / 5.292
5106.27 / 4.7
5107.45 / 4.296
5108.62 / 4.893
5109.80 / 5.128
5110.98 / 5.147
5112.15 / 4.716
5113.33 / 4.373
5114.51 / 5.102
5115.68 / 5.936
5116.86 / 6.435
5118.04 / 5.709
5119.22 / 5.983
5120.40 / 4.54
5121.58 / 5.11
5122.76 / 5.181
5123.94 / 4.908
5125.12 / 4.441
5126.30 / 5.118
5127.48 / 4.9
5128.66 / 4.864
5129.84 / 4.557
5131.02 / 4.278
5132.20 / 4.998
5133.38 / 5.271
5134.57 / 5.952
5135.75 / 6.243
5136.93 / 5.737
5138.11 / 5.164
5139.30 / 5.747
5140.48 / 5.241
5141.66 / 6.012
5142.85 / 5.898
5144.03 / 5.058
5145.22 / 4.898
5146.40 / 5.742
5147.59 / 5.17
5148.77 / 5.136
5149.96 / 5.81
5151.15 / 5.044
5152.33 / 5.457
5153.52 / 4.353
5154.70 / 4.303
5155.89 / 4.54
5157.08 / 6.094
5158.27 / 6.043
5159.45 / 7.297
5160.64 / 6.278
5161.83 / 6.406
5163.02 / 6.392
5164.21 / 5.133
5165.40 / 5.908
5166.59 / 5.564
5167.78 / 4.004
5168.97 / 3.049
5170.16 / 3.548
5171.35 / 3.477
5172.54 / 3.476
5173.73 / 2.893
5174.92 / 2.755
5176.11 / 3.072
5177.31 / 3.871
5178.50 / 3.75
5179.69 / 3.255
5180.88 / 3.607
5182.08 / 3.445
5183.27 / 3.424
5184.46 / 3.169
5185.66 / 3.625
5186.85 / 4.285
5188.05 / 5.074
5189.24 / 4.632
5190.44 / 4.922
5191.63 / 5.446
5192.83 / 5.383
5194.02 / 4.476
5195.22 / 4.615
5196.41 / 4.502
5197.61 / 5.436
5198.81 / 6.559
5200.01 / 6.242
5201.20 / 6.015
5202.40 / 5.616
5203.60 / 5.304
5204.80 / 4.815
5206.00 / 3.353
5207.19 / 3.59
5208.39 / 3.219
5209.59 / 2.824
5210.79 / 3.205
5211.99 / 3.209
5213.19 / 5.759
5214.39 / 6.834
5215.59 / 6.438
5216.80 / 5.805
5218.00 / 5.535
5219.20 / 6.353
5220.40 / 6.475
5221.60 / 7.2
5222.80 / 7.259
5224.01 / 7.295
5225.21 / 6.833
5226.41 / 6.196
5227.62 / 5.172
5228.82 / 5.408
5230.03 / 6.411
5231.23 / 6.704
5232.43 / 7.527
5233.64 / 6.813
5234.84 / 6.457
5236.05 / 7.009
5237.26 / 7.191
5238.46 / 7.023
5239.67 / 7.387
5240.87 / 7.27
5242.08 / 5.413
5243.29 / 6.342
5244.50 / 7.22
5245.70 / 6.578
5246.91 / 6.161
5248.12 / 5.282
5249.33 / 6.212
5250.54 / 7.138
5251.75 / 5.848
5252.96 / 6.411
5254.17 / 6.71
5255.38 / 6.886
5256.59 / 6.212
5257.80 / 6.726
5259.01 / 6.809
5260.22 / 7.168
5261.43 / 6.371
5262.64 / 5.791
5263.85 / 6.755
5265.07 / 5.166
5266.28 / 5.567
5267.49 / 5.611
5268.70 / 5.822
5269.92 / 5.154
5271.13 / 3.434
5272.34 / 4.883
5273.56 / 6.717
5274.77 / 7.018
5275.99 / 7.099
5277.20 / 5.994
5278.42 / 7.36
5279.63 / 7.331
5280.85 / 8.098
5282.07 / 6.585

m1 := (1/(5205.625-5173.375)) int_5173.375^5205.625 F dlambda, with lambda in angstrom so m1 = 4.46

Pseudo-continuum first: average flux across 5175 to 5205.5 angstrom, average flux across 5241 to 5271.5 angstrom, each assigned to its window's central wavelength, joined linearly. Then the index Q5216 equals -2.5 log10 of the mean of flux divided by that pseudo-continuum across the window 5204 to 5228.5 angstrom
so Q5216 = -0.03 mag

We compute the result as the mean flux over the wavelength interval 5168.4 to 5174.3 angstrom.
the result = 3.29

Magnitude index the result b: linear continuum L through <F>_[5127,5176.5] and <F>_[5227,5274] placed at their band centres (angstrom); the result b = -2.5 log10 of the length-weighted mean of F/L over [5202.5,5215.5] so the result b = 0.30 mag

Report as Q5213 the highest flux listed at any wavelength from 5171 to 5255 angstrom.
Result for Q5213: 7.527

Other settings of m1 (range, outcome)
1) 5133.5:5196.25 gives 4.8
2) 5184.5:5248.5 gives 5.67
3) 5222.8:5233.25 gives 6.49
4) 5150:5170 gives 5.34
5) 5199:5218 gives 4.88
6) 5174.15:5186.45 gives 3.4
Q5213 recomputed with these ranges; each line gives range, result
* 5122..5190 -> 7.297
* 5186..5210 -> 6.559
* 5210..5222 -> 7.2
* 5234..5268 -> 7.387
